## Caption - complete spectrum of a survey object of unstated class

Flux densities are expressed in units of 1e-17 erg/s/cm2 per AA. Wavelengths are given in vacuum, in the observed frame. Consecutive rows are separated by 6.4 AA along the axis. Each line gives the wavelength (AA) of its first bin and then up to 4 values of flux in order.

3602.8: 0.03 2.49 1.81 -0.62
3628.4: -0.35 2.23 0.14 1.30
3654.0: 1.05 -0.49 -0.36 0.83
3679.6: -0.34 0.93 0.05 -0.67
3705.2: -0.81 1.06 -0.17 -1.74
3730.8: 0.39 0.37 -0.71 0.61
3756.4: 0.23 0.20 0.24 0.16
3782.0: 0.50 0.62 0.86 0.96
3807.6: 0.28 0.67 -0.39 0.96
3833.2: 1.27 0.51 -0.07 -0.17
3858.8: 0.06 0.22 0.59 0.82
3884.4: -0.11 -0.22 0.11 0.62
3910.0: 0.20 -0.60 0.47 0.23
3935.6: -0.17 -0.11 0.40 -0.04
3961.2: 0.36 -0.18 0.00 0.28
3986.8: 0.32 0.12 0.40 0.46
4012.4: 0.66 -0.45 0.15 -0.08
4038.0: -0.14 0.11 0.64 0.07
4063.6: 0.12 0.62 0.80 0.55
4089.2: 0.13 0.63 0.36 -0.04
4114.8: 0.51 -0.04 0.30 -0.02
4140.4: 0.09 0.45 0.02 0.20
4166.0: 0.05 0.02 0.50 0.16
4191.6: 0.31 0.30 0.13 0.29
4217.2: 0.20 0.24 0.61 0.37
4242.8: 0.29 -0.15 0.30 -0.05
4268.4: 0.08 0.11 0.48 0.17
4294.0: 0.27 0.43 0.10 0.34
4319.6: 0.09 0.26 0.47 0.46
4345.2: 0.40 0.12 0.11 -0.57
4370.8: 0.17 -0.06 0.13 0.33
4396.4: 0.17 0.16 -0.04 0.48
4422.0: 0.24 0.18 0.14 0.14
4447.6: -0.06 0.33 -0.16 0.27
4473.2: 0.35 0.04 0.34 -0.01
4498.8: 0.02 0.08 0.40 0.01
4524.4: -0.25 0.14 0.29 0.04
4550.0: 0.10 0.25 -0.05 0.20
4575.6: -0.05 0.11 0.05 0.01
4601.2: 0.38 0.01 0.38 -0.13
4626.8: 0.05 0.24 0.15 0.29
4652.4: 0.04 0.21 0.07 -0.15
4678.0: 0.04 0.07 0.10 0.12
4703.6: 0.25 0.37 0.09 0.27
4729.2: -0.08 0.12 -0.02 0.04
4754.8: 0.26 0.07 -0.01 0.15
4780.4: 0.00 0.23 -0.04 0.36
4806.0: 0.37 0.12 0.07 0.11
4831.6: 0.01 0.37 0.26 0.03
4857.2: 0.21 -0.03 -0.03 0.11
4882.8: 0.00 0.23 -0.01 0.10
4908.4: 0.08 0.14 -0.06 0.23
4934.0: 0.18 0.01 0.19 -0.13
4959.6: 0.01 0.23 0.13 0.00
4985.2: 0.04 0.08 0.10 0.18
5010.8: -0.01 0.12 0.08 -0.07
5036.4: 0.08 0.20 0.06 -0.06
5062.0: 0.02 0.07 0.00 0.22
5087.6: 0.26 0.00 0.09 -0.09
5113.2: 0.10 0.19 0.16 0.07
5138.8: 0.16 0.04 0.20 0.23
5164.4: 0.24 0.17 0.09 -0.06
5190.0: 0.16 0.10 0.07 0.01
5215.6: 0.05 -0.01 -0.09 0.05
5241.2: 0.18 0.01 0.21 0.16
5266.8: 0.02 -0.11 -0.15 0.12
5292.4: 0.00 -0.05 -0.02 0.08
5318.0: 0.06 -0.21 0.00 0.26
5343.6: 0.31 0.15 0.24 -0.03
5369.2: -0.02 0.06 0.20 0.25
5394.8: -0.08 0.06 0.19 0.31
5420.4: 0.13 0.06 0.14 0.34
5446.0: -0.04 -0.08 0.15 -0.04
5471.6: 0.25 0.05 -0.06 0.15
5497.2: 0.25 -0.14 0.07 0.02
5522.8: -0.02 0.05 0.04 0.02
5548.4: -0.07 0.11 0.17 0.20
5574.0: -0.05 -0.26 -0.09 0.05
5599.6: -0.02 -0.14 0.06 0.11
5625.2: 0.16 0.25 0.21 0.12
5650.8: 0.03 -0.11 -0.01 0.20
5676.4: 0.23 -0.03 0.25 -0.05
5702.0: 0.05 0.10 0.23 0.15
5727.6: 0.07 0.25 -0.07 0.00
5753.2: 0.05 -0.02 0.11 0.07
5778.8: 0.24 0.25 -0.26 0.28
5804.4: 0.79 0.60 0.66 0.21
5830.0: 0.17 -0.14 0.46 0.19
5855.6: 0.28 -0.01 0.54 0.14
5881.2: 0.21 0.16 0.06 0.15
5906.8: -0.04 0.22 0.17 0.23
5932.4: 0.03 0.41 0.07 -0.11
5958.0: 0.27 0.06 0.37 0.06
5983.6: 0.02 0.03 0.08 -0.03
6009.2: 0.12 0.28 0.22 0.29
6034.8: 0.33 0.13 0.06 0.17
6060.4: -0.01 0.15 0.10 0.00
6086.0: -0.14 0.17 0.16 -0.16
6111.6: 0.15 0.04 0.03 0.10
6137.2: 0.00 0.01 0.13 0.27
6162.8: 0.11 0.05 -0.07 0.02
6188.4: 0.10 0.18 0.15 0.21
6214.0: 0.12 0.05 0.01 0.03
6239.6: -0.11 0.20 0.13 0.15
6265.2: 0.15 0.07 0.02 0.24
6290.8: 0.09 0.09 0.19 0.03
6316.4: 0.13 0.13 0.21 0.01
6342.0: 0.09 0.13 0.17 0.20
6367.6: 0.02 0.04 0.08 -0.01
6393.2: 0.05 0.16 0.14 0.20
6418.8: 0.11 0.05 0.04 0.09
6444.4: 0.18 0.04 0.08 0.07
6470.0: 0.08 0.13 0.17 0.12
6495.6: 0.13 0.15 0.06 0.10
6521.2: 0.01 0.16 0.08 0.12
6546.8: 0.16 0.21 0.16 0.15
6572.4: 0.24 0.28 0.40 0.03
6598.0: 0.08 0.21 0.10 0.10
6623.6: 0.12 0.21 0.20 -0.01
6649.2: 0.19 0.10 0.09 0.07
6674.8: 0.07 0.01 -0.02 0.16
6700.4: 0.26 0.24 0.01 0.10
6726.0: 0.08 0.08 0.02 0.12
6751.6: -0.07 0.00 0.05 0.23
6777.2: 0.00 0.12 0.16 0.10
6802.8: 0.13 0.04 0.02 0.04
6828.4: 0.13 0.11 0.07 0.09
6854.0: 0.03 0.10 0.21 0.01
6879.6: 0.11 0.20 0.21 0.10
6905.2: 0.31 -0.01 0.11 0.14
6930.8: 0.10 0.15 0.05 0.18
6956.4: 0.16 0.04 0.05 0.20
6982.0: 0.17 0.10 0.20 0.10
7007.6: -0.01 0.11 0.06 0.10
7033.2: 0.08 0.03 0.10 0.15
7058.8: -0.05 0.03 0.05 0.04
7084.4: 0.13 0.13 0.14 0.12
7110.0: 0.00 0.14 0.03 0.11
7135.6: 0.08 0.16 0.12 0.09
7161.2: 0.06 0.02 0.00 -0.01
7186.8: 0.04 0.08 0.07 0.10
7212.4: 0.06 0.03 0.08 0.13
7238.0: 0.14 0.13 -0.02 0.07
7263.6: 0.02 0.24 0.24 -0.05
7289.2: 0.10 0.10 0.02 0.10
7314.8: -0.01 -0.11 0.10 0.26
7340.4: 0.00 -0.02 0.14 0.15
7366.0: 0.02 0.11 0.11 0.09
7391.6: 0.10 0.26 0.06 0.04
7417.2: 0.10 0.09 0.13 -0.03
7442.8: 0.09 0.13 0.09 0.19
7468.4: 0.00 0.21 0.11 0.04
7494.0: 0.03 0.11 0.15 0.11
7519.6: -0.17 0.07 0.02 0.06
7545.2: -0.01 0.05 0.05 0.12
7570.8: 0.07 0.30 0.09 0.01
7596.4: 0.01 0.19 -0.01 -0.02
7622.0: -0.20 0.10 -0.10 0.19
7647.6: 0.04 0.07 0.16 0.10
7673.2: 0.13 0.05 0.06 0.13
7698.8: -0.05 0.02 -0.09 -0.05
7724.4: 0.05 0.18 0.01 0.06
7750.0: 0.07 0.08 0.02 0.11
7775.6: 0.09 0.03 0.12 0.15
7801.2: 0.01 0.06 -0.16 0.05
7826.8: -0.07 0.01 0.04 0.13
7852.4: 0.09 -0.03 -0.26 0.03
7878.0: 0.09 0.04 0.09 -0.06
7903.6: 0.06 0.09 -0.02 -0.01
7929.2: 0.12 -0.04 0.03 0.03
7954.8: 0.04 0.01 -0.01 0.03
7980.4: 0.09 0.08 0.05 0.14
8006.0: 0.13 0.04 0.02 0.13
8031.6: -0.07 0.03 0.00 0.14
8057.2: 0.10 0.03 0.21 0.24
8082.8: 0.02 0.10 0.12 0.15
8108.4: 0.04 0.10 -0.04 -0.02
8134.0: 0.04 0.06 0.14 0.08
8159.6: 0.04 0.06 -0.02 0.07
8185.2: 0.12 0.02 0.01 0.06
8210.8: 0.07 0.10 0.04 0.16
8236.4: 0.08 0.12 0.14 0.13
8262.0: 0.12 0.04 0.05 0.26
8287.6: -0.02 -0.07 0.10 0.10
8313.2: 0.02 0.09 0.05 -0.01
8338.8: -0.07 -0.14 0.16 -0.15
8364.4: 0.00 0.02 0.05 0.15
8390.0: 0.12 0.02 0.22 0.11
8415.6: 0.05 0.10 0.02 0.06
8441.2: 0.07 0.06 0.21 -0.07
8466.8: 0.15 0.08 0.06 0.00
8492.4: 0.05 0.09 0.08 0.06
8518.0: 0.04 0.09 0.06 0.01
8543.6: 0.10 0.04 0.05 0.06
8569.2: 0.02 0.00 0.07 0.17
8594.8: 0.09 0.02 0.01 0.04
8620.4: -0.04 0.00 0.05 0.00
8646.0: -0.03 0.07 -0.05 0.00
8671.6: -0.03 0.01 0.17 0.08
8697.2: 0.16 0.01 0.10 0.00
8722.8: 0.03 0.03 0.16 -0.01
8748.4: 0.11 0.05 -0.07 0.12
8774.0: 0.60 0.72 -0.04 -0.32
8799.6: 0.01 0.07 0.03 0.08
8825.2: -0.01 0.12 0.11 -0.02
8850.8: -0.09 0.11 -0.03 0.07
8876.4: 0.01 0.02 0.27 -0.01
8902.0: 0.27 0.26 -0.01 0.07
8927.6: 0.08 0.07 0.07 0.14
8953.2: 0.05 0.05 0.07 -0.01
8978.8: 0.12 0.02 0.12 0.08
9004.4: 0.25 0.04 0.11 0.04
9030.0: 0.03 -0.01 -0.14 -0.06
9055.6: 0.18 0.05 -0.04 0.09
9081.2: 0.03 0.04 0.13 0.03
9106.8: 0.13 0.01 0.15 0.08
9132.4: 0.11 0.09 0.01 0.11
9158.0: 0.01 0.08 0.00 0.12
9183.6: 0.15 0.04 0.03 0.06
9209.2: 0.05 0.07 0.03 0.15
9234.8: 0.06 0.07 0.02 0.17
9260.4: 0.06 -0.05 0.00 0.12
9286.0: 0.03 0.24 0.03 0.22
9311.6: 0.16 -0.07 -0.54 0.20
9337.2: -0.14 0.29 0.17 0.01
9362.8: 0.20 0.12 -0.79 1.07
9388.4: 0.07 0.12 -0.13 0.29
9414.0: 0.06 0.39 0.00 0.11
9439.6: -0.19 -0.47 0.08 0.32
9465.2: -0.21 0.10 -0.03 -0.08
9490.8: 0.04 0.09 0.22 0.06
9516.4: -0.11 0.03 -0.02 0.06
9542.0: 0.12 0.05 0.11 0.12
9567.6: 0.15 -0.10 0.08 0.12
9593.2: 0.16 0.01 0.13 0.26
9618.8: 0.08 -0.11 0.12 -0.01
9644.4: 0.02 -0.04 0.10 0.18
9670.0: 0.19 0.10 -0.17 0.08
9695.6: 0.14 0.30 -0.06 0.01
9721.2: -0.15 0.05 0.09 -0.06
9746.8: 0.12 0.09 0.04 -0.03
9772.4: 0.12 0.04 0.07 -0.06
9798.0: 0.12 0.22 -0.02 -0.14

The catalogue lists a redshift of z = 1.35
